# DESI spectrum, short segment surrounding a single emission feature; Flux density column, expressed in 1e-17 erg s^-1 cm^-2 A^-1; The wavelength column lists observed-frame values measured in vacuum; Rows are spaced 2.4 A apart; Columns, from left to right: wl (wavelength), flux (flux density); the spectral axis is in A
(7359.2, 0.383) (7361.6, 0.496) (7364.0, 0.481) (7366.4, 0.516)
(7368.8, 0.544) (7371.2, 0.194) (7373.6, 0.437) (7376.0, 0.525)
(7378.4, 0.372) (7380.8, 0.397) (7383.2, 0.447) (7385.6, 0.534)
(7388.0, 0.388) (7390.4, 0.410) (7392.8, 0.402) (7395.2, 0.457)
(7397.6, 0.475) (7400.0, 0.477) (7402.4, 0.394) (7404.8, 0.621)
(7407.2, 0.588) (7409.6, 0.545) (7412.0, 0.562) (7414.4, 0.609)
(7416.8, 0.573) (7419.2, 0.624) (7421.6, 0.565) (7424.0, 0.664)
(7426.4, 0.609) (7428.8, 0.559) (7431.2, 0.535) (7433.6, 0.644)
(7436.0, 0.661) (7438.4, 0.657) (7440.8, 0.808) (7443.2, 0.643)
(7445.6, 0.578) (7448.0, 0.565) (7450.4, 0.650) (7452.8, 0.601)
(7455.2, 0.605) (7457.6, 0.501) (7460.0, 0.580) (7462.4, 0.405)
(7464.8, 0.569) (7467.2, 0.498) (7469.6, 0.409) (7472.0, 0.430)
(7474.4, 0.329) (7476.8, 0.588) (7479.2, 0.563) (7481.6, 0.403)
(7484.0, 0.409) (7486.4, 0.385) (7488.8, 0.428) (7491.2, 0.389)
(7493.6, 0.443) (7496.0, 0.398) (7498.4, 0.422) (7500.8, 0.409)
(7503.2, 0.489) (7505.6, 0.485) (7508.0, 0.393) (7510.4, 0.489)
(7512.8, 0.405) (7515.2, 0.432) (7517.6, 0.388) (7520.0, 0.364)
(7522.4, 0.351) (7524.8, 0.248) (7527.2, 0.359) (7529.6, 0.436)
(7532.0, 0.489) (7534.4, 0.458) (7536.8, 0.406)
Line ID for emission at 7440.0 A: Mg II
